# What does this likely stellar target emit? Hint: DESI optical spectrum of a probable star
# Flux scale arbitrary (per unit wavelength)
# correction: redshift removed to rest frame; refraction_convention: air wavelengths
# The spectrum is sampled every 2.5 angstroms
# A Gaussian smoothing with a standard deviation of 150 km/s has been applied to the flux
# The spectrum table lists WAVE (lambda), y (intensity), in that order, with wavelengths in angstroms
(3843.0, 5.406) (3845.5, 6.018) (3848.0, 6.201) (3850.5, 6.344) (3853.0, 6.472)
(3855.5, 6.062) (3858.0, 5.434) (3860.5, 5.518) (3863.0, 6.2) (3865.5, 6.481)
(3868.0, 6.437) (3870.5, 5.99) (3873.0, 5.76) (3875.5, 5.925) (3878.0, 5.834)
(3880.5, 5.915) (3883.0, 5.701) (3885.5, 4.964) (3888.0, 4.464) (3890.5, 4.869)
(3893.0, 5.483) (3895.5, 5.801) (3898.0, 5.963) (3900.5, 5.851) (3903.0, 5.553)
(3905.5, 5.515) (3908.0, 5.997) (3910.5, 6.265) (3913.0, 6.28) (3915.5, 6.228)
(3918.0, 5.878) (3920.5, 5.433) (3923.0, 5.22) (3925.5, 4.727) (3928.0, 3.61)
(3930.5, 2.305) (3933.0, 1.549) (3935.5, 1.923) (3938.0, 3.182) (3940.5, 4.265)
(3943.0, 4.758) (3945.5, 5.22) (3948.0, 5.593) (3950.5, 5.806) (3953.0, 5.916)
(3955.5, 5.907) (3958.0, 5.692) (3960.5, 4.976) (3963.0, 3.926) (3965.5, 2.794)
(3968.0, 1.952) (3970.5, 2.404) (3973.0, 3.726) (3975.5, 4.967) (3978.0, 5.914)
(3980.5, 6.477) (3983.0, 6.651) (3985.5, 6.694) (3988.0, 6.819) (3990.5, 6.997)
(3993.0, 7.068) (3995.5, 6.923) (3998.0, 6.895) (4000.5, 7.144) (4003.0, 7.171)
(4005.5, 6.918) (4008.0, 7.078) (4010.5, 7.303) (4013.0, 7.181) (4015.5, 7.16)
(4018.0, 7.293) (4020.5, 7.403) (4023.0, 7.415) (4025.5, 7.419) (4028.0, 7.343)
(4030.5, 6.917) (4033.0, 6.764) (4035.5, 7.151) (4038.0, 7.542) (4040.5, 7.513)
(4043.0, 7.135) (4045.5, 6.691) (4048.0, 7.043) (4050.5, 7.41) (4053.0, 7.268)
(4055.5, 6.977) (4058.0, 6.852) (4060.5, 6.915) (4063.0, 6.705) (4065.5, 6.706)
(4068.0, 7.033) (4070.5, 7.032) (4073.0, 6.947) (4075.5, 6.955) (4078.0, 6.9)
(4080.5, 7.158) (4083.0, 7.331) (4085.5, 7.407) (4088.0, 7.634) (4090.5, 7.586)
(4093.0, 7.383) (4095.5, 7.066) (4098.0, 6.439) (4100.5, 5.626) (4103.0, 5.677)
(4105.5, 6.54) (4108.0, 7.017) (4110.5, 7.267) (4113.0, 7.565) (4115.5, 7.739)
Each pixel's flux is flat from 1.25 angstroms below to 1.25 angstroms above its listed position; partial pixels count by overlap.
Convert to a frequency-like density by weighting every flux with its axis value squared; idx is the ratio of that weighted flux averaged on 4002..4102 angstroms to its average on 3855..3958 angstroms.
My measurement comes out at 1.5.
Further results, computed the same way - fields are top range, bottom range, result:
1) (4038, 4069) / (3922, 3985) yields 1.68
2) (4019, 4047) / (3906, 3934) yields 1.56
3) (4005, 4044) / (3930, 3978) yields 1.82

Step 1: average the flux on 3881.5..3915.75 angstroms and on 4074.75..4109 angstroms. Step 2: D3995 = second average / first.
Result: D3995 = 1.23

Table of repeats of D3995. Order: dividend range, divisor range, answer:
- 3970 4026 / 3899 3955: 1.35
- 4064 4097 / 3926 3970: 1.76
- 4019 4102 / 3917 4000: 1.44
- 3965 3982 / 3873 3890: 0.76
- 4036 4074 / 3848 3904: 1.22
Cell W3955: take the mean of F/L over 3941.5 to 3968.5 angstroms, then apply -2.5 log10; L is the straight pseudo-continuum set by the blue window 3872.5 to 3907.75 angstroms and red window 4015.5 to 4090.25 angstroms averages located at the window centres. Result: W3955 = 0.262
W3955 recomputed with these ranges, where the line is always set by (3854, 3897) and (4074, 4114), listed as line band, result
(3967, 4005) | 0.08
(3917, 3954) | 0.36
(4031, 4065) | -0.06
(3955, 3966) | 0.30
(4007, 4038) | -0.10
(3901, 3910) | 0.02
